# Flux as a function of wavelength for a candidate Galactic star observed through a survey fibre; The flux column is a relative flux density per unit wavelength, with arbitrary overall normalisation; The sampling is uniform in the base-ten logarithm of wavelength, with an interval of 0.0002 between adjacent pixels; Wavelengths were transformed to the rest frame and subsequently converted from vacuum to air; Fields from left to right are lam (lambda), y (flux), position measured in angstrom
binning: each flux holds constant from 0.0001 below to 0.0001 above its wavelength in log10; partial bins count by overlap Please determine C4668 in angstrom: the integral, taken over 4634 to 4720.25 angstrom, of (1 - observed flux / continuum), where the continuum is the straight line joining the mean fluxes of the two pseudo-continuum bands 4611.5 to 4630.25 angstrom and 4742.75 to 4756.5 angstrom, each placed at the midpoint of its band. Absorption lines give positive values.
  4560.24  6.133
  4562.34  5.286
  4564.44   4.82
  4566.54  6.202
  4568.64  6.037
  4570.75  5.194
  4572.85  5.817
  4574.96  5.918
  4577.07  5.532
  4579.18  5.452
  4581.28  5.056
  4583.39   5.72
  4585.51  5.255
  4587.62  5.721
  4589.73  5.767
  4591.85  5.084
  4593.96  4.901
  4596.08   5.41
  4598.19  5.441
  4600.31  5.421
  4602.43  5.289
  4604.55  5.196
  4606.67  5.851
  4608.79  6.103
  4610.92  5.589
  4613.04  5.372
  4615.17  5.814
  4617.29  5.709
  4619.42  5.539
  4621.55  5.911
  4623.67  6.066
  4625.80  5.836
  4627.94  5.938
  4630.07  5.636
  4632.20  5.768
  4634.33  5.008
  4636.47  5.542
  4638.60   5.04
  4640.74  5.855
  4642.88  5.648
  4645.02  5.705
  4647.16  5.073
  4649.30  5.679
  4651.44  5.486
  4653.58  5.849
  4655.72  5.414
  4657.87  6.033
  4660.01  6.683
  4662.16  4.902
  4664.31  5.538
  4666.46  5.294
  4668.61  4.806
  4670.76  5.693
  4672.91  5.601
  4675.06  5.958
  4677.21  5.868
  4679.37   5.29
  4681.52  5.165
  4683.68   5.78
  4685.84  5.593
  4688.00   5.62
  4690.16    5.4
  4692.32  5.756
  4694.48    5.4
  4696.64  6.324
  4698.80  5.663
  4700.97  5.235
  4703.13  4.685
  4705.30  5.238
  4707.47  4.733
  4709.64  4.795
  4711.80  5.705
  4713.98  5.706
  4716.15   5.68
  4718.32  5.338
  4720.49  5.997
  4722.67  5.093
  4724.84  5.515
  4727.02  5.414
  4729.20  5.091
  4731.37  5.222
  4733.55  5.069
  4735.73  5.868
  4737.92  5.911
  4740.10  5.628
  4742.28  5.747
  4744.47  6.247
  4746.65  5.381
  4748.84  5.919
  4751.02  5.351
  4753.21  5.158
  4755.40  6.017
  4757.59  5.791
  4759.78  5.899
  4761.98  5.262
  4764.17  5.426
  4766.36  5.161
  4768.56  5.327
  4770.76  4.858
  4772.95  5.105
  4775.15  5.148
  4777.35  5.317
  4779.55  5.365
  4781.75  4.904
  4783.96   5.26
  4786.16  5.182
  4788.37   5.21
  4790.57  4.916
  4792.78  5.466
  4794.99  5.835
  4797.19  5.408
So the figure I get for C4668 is 3.4 angstrom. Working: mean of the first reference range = 5.76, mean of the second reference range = 5.68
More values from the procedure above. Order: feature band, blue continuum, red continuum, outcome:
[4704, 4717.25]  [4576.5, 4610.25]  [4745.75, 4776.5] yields 0.31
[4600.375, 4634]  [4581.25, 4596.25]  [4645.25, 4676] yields -1.40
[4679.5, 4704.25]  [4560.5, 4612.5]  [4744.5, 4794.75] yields -0.34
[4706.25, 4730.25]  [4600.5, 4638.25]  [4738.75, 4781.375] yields 0.66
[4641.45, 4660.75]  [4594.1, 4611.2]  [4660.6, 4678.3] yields -0.79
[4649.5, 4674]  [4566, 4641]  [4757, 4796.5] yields -0.42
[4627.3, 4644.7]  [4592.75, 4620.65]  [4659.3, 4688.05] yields -0.09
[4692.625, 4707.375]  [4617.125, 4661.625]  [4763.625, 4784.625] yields 0.16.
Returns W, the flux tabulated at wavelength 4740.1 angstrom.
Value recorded 5.628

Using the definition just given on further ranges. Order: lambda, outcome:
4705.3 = 5.238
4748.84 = 5.919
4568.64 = 6.037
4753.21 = 5.158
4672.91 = 5.601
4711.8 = 5.705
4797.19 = 5.408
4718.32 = 5.338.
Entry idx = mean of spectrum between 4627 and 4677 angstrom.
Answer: 5.58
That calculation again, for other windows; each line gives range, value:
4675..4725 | 5.47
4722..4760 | 5.57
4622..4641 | 5.63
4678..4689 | 5.49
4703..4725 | 5.34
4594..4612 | 5.5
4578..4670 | 5.54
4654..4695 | 5.57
